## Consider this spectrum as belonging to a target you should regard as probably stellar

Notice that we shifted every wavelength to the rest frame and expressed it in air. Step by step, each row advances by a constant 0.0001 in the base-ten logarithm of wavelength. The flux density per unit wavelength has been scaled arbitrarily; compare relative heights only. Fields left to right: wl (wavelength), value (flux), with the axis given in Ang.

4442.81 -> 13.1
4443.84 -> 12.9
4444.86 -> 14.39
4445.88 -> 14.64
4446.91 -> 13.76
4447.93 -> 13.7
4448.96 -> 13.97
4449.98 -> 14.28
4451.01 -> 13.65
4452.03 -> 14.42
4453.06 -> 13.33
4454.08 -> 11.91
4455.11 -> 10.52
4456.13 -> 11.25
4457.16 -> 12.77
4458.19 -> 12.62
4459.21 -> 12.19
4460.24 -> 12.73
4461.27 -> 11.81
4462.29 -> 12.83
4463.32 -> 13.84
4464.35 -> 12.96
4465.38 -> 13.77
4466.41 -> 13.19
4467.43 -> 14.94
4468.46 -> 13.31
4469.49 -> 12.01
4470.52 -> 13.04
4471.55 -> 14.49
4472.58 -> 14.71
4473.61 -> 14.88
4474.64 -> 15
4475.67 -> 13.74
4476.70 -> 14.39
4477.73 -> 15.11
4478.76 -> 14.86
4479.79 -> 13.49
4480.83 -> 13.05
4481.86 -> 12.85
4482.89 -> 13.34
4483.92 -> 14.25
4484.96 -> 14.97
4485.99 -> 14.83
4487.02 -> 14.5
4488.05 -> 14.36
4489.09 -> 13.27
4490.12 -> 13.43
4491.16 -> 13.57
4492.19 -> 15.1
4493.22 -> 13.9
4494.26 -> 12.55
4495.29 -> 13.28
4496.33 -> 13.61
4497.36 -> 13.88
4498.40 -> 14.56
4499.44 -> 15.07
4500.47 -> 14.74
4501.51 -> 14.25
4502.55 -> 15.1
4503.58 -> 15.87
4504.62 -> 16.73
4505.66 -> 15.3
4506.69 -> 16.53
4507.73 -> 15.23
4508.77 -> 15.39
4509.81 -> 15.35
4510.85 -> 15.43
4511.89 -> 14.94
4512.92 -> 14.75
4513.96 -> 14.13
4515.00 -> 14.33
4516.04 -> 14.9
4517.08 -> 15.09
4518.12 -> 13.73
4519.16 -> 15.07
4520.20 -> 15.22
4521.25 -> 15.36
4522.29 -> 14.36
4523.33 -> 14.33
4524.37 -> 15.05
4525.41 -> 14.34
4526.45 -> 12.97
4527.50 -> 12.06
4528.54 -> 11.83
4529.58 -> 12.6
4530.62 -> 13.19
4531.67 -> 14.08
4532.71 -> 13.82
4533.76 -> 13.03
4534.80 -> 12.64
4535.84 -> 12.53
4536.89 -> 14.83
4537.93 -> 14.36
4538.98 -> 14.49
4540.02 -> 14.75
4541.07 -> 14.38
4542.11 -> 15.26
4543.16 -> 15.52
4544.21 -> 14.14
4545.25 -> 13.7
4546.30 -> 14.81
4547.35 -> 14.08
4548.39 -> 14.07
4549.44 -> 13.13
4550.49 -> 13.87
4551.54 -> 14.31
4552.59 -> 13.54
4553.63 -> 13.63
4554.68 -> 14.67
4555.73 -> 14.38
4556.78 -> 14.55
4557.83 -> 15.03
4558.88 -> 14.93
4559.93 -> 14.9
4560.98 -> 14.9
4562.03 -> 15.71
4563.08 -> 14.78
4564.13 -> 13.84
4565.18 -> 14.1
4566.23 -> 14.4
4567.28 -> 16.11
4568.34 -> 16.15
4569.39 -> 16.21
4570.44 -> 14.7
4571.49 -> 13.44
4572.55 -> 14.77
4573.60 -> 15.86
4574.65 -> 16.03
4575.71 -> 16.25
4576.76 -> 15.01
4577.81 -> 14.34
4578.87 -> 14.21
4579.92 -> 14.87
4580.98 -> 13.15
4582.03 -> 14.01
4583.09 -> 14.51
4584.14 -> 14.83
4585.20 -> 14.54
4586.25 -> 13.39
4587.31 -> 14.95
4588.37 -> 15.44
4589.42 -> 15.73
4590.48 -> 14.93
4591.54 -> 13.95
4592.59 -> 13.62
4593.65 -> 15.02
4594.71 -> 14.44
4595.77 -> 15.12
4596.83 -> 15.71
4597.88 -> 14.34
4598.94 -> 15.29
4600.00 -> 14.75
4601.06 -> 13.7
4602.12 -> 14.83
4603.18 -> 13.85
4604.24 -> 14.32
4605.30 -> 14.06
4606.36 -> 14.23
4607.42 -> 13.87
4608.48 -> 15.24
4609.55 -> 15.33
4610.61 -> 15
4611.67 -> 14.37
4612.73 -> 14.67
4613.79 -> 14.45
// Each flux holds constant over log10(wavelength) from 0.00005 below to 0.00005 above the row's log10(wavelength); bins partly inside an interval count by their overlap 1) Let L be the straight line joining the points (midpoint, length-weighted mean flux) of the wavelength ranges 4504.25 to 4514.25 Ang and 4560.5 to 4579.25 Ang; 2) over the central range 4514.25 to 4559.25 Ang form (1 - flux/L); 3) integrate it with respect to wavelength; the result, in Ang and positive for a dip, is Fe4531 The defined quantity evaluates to 3.3 Ang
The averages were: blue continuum 15.4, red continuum 15.1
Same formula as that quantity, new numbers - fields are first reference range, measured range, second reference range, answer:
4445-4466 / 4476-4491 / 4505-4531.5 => -0.38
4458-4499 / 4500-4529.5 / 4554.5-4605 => -1.24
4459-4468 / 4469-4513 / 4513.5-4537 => -3.01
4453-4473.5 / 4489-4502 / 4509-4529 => -0.16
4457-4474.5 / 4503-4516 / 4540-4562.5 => -1.31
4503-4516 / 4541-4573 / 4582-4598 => 0.78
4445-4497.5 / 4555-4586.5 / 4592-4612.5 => -1.02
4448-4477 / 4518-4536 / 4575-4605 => 0.34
